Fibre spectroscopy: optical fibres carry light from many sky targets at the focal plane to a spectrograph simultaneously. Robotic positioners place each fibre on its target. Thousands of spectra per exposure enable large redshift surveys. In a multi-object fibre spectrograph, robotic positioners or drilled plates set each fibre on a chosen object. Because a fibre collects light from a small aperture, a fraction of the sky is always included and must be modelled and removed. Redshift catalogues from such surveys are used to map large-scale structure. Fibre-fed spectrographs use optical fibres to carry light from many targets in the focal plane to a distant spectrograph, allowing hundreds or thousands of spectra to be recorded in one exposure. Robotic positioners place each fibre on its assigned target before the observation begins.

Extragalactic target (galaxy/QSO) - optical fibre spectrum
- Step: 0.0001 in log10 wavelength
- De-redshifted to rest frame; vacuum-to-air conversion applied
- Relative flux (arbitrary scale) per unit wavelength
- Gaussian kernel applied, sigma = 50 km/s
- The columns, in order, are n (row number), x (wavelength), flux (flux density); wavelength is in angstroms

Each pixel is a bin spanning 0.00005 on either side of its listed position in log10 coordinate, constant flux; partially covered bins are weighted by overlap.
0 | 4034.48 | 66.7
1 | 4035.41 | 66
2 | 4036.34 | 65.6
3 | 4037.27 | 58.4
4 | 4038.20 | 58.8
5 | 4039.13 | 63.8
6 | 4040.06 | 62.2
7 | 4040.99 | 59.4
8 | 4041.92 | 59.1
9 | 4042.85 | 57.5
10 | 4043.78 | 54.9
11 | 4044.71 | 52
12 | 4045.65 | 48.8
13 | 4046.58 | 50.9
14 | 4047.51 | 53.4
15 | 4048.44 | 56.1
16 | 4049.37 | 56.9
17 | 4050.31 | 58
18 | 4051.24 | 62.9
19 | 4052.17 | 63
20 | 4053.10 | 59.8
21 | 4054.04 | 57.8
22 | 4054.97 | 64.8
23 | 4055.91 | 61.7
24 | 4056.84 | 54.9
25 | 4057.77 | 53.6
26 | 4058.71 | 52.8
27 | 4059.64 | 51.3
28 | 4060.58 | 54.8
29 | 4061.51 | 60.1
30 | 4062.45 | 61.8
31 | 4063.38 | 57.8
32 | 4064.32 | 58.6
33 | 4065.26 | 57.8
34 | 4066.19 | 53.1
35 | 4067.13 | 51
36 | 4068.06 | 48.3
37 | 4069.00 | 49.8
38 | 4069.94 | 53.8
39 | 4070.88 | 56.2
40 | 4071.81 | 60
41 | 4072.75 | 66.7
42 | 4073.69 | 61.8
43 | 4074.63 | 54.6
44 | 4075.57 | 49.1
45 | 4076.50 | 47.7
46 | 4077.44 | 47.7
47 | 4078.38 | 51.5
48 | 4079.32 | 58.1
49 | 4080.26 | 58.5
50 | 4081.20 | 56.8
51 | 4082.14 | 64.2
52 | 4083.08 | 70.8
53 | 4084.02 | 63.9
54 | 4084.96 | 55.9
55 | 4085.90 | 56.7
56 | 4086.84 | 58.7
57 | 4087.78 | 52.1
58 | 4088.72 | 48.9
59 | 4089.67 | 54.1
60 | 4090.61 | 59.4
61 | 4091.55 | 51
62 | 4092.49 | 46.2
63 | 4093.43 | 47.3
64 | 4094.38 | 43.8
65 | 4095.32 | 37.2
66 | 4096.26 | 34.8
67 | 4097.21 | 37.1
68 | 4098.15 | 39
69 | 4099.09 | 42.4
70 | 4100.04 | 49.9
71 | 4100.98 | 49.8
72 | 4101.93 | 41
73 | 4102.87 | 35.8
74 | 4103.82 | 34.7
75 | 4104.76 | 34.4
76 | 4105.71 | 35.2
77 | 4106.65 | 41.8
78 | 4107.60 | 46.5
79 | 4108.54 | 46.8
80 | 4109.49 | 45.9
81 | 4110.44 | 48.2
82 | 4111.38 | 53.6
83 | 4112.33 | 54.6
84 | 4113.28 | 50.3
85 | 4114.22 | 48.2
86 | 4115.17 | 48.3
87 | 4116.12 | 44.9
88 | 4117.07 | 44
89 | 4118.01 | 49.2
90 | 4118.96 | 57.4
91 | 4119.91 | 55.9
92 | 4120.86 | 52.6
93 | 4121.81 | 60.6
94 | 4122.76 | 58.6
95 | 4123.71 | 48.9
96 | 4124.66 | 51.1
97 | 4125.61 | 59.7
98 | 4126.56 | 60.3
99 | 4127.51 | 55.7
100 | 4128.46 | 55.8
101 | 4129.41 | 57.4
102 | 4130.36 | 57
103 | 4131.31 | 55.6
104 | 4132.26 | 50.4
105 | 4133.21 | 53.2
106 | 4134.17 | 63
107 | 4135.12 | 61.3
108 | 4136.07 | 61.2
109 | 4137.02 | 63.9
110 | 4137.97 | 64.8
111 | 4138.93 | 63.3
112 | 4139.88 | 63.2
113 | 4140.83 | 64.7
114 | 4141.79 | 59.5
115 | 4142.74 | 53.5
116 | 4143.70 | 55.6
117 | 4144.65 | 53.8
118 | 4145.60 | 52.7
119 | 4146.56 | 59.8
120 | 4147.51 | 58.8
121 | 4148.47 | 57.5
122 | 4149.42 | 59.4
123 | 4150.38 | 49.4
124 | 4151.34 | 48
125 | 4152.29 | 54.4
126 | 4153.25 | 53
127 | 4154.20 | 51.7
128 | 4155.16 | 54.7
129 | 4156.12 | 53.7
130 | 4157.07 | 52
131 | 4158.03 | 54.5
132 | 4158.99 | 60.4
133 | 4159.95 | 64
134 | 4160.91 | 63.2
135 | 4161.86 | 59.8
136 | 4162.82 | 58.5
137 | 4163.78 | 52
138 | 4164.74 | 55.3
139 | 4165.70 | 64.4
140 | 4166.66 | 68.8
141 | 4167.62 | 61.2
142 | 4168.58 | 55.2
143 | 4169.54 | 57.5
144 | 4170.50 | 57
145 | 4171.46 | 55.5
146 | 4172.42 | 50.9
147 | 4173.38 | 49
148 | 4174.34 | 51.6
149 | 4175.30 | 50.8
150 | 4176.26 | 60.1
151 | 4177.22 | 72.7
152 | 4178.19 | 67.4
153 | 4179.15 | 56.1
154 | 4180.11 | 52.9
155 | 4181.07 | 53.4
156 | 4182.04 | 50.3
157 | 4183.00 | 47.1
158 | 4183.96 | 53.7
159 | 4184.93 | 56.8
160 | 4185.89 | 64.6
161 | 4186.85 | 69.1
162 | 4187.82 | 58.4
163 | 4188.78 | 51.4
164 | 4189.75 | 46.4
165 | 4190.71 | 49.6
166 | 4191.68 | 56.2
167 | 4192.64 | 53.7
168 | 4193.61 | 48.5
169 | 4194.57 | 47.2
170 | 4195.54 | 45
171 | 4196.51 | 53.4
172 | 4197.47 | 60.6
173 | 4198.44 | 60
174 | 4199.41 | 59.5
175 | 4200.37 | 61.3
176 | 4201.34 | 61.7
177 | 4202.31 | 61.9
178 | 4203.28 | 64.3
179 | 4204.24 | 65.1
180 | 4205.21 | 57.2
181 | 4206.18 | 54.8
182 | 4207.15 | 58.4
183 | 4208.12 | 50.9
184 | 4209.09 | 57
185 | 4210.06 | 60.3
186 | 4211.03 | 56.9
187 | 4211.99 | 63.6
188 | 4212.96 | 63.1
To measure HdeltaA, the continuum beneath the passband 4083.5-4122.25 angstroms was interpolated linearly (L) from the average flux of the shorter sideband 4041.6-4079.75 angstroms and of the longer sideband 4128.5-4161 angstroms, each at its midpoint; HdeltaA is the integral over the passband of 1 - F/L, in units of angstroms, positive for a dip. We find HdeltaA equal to 6.0 angstroms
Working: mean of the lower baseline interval 55.8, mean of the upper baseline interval 57.2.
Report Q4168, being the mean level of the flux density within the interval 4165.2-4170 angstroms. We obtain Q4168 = 61.4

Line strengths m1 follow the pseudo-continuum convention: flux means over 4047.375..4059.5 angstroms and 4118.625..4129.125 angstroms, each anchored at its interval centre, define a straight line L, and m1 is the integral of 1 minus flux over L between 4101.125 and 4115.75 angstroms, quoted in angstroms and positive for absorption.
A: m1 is 3.1 angstroms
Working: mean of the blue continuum 58.1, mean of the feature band 44.5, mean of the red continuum 56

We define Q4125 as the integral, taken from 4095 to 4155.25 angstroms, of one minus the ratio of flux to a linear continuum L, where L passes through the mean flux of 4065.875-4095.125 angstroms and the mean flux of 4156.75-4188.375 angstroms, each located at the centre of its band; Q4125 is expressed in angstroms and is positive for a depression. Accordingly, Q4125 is 4.7 angstroms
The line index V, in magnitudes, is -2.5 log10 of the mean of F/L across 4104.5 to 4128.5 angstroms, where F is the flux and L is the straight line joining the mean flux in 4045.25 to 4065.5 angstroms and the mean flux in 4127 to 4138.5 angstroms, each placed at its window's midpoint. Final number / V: 0.15 mag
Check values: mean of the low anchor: 57.2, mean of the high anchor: 58.3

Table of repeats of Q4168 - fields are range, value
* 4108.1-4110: 46.2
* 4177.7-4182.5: 56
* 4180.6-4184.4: 51.1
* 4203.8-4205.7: 60.9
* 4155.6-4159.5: 55.2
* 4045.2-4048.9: 52.4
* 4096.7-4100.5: 42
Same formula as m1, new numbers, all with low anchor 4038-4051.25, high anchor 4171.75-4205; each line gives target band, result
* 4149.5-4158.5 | 0.58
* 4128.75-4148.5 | -0.77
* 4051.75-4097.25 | 1.48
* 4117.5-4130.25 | 0.18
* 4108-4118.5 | 1.48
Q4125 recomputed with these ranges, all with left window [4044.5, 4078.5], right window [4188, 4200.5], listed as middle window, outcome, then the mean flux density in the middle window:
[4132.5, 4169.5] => -2.7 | 57.9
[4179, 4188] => -0.5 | 56.2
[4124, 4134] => -0.2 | 55.7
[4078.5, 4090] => -0.6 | 58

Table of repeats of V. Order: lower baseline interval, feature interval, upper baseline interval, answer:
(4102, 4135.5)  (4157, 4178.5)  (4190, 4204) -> -0.09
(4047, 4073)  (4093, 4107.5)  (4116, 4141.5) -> 0.37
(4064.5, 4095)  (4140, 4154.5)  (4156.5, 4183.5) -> 0.02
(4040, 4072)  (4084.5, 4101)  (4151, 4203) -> 0.17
